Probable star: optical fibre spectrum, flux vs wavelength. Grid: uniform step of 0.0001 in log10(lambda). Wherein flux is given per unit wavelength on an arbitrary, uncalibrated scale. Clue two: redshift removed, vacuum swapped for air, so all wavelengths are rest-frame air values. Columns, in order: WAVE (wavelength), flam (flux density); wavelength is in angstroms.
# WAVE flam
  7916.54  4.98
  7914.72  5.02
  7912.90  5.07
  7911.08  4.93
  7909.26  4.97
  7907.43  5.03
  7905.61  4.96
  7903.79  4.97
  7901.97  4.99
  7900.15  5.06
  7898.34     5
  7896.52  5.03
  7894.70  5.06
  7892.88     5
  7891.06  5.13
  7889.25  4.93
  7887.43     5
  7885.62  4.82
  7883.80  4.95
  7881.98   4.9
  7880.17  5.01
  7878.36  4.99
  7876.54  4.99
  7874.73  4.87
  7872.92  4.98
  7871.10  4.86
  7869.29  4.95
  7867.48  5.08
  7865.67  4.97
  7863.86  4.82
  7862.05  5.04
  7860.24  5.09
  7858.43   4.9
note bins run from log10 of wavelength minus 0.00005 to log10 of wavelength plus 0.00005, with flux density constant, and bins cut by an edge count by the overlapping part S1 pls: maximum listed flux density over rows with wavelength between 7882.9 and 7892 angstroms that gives 5.13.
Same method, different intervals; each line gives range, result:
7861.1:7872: 5.08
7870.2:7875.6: 4.98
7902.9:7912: 5.03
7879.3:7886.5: 5.01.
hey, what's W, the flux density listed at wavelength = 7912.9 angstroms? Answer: 5.07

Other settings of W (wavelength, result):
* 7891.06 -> 5.13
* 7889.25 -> 4.93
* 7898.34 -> 5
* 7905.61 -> 4.96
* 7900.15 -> 5.06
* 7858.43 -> 4.9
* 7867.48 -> 5.08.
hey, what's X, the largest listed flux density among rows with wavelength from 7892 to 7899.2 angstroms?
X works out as 5.06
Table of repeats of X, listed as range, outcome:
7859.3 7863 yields 5.09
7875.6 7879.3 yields 4.99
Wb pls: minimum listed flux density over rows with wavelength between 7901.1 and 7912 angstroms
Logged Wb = 4.93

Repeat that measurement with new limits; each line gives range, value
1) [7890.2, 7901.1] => 5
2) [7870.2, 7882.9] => 4.86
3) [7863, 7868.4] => 4.82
